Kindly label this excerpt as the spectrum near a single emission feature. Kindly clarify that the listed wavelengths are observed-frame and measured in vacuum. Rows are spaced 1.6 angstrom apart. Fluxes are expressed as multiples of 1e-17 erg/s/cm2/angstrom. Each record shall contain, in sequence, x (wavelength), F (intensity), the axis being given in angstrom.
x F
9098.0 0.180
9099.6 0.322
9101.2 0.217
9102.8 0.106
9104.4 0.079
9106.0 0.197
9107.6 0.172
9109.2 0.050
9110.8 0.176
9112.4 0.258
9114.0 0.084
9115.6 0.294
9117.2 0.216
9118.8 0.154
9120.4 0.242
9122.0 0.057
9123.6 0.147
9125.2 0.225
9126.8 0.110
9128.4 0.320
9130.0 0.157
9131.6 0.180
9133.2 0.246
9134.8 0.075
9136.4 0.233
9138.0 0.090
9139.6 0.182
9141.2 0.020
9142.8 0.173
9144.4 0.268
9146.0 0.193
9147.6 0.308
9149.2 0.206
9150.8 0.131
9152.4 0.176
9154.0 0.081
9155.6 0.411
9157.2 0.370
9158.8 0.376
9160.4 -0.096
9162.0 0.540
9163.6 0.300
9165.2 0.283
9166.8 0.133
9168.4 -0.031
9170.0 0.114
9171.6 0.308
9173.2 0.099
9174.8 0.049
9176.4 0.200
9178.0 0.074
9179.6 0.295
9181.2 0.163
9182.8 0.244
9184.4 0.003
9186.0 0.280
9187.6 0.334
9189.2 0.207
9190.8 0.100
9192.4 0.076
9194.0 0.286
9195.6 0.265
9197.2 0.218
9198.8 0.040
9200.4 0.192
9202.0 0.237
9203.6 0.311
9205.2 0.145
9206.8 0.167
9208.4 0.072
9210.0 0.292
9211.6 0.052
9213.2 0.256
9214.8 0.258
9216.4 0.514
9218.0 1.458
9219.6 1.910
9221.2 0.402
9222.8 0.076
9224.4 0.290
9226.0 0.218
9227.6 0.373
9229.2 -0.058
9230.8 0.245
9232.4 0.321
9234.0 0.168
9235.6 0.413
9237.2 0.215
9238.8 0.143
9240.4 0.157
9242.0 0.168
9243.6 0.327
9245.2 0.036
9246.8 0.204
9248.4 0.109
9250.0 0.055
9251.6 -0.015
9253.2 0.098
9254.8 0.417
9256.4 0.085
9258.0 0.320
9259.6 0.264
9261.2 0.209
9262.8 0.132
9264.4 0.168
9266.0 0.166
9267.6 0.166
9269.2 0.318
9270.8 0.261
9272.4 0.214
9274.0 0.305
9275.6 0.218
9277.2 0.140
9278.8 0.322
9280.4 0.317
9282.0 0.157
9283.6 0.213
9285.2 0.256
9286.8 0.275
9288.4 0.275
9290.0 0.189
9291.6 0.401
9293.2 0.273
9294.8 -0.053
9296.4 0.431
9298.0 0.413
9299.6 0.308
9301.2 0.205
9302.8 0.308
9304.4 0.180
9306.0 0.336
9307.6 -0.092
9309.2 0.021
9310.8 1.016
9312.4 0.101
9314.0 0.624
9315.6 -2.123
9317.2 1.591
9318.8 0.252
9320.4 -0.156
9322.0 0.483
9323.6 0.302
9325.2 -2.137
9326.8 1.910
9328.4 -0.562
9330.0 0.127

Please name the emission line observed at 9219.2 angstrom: Hbeta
